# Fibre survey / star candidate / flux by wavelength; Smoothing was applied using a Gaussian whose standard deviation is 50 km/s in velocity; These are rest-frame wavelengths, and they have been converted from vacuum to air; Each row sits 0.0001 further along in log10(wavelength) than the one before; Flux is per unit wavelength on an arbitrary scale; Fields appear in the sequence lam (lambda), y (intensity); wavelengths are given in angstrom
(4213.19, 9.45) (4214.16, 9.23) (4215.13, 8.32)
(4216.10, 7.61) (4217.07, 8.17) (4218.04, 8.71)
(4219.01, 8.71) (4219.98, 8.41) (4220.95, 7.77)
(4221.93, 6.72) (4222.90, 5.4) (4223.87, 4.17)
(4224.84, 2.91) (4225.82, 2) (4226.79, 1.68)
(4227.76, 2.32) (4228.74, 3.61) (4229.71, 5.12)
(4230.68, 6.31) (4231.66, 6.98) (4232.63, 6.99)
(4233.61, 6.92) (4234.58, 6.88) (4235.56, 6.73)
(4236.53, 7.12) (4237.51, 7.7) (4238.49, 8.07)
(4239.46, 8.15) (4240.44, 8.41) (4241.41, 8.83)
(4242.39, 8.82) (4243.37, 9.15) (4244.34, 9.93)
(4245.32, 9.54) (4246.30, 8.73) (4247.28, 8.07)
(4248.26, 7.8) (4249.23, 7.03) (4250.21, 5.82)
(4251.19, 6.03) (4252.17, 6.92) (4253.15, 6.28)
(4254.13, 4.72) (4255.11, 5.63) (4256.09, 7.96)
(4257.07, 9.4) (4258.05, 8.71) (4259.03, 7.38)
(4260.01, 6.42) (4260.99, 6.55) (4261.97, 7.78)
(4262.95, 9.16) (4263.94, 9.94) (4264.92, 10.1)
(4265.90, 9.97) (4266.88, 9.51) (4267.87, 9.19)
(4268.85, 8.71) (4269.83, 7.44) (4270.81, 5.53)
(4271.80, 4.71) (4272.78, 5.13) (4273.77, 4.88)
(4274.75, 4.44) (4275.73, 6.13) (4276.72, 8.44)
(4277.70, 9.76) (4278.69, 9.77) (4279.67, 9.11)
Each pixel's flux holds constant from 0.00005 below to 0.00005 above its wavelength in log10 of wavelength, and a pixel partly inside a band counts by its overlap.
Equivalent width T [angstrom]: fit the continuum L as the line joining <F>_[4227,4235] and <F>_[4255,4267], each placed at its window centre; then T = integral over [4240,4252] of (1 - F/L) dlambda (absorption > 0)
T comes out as -2.2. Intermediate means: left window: 5.5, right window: 8.4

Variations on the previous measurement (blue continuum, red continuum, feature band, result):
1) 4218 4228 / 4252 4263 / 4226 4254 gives -3.0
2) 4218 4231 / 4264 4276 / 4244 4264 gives -3.2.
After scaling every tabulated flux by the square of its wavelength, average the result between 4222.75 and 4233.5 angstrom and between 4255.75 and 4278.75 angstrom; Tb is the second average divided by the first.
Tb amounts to 1.8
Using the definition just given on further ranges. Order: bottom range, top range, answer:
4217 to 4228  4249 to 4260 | 1.26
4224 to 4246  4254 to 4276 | 1.15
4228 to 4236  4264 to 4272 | 1.40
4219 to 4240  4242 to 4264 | 1.32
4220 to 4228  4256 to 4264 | 1.85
